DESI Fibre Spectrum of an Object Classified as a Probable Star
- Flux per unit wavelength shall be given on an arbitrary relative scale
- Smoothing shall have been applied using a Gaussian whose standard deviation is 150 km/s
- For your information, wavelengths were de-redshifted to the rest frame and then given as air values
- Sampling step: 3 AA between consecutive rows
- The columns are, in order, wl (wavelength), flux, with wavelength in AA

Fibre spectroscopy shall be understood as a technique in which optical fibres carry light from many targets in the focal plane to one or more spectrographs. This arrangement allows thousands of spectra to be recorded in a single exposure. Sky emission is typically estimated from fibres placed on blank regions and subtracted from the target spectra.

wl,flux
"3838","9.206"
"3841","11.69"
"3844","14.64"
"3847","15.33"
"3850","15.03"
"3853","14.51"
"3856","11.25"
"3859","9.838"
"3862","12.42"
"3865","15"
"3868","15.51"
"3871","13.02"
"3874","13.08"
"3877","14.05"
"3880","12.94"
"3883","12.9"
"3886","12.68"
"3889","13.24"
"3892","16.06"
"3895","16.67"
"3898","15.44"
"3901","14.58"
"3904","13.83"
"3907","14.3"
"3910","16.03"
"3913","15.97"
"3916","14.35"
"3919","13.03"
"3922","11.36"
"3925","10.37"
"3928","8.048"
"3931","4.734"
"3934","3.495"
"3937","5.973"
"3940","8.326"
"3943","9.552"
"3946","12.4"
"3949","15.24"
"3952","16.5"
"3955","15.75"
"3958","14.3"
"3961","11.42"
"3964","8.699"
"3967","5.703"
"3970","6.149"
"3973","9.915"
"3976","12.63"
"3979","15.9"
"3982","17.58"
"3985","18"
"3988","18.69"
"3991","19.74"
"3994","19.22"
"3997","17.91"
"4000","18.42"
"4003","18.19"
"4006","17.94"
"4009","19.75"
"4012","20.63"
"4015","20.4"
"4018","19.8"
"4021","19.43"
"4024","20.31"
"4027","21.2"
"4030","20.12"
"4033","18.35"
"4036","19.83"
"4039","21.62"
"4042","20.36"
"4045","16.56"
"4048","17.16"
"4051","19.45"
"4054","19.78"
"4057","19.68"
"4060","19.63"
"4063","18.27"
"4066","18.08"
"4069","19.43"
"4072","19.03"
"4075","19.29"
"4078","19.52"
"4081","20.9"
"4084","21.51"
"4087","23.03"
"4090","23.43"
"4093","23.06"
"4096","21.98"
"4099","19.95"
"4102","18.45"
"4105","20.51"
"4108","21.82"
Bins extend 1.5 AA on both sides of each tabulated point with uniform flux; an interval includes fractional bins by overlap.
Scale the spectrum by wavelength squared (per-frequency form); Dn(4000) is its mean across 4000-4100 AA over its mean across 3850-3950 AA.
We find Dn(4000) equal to 1.7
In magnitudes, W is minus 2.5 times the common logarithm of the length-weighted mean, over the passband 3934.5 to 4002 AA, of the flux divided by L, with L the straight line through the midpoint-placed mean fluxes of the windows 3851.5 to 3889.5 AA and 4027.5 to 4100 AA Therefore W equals 0.239 mag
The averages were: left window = 13.1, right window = 20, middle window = 13.4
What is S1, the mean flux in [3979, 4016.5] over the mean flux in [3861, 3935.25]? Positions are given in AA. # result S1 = 1.45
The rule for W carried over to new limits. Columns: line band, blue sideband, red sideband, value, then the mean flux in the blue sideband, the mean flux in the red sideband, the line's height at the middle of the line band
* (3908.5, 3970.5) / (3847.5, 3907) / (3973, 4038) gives 0.42 mag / 13.8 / 18.6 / 16.1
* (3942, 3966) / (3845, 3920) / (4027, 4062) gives 0.26 mag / 14.1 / 19.4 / 16.4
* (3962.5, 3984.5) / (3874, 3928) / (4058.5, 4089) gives 0.41 mag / 13.8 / 19.9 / 16.4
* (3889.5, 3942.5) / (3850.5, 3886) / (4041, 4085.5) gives 0.22 mag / 13.2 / 19.2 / 14.7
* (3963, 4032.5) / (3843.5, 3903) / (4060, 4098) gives 0.07 mag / 13.9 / 20.6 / 17.9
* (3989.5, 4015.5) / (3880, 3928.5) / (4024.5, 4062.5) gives -0.08 mag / 13.8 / 19.5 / 17.8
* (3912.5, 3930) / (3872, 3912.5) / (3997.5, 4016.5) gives 0.30 mag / 14.3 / 19.2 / 15.5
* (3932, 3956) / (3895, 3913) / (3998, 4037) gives 0.49 mag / 15.1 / 19.5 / 16.7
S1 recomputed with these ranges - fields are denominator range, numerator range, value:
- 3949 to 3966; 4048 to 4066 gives 1.44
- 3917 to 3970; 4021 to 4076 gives 1.89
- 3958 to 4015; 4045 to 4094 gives 1.29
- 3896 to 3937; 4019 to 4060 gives 1.66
